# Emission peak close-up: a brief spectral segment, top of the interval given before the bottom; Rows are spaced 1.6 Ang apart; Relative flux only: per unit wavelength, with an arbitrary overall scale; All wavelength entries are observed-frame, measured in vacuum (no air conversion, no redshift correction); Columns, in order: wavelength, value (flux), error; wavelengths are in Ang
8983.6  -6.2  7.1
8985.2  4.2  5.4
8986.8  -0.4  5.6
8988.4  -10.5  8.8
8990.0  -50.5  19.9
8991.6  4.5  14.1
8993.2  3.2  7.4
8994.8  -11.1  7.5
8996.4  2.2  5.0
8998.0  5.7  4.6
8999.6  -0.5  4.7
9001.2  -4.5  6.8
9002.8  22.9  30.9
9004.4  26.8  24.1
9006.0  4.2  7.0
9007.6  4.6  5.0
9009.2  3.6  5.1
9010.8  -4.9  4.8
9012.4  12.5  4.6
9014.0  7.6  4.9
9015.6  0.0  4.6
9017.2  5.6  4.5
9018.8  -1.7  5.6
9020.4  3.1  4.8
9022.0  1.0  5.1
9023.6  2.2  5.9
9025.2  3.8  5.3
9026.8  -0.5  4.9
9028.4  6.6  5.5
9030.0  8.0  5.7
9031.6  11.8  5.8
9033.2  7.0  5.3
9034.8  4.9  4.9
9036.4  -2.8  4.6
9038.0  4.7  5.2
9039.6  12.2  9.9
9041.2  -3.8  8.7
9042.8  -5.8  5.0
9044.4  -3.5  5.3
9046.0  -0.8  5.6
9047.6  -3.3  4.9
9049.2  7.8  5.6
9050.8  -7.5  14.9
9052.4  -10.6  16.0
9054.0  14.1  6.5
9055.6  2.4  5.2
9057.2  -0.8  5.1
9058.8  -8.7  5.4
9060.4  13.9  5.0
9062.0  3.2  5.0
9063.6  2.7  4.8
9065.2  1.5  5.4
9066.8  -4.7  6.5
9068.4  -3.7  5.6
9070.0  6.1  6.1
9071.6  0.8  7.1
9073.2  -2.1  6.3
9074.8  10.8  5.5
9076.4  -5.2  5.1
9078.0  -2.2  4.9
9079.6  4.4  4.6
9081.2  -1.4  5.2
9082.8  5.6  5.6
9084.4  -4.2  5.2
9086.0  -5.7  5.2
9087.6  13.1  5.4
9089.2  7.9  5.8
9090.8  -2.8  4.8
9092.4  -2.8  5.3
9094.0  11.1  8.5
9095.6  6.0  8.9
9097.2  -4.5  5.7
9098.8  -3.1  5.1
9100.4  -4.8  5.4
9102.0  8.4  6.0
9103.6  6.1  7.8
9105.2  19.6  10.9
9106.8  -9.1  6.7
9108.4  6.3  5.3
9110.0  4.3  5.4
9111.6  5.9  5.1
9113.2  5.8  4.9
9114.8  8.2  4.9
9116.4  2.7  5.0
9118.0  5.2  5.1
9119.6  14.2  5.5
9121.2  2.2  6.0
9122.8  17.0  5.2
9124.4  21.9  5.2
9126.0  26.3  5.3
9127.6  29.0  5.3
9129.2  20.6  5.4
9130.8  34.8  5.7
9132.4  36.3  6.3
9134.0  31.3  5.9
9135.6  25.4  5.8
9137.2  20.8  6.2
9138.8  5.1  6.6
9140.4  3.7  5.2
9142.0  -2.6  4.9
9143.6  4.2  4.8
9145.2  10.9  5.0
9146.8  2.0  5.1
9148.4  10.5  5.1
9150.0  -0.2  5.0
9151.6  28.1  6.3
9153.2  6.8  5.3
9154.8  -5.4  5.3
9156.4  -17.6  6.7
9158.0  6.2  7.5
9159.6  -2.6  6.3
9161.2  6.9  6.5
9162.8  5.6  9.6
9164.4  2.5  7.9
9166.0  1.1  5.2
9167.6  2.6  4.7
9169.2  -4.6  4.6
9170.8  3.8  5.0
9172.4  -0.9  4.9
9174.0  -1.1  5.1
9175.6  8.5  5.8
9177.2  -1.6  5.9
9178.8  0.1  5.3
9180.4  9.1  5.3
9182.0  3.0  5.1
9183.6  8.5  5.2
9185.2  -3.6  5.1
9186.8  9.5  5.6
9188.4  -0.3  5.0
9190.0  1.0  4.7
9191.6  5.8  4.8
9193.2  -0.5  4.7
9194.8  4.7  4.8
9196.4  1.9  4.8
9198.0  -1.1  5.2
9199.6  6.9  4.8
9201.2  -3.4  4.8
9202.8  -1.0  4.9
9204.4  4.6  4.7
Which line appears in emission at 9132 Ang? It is [O II]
